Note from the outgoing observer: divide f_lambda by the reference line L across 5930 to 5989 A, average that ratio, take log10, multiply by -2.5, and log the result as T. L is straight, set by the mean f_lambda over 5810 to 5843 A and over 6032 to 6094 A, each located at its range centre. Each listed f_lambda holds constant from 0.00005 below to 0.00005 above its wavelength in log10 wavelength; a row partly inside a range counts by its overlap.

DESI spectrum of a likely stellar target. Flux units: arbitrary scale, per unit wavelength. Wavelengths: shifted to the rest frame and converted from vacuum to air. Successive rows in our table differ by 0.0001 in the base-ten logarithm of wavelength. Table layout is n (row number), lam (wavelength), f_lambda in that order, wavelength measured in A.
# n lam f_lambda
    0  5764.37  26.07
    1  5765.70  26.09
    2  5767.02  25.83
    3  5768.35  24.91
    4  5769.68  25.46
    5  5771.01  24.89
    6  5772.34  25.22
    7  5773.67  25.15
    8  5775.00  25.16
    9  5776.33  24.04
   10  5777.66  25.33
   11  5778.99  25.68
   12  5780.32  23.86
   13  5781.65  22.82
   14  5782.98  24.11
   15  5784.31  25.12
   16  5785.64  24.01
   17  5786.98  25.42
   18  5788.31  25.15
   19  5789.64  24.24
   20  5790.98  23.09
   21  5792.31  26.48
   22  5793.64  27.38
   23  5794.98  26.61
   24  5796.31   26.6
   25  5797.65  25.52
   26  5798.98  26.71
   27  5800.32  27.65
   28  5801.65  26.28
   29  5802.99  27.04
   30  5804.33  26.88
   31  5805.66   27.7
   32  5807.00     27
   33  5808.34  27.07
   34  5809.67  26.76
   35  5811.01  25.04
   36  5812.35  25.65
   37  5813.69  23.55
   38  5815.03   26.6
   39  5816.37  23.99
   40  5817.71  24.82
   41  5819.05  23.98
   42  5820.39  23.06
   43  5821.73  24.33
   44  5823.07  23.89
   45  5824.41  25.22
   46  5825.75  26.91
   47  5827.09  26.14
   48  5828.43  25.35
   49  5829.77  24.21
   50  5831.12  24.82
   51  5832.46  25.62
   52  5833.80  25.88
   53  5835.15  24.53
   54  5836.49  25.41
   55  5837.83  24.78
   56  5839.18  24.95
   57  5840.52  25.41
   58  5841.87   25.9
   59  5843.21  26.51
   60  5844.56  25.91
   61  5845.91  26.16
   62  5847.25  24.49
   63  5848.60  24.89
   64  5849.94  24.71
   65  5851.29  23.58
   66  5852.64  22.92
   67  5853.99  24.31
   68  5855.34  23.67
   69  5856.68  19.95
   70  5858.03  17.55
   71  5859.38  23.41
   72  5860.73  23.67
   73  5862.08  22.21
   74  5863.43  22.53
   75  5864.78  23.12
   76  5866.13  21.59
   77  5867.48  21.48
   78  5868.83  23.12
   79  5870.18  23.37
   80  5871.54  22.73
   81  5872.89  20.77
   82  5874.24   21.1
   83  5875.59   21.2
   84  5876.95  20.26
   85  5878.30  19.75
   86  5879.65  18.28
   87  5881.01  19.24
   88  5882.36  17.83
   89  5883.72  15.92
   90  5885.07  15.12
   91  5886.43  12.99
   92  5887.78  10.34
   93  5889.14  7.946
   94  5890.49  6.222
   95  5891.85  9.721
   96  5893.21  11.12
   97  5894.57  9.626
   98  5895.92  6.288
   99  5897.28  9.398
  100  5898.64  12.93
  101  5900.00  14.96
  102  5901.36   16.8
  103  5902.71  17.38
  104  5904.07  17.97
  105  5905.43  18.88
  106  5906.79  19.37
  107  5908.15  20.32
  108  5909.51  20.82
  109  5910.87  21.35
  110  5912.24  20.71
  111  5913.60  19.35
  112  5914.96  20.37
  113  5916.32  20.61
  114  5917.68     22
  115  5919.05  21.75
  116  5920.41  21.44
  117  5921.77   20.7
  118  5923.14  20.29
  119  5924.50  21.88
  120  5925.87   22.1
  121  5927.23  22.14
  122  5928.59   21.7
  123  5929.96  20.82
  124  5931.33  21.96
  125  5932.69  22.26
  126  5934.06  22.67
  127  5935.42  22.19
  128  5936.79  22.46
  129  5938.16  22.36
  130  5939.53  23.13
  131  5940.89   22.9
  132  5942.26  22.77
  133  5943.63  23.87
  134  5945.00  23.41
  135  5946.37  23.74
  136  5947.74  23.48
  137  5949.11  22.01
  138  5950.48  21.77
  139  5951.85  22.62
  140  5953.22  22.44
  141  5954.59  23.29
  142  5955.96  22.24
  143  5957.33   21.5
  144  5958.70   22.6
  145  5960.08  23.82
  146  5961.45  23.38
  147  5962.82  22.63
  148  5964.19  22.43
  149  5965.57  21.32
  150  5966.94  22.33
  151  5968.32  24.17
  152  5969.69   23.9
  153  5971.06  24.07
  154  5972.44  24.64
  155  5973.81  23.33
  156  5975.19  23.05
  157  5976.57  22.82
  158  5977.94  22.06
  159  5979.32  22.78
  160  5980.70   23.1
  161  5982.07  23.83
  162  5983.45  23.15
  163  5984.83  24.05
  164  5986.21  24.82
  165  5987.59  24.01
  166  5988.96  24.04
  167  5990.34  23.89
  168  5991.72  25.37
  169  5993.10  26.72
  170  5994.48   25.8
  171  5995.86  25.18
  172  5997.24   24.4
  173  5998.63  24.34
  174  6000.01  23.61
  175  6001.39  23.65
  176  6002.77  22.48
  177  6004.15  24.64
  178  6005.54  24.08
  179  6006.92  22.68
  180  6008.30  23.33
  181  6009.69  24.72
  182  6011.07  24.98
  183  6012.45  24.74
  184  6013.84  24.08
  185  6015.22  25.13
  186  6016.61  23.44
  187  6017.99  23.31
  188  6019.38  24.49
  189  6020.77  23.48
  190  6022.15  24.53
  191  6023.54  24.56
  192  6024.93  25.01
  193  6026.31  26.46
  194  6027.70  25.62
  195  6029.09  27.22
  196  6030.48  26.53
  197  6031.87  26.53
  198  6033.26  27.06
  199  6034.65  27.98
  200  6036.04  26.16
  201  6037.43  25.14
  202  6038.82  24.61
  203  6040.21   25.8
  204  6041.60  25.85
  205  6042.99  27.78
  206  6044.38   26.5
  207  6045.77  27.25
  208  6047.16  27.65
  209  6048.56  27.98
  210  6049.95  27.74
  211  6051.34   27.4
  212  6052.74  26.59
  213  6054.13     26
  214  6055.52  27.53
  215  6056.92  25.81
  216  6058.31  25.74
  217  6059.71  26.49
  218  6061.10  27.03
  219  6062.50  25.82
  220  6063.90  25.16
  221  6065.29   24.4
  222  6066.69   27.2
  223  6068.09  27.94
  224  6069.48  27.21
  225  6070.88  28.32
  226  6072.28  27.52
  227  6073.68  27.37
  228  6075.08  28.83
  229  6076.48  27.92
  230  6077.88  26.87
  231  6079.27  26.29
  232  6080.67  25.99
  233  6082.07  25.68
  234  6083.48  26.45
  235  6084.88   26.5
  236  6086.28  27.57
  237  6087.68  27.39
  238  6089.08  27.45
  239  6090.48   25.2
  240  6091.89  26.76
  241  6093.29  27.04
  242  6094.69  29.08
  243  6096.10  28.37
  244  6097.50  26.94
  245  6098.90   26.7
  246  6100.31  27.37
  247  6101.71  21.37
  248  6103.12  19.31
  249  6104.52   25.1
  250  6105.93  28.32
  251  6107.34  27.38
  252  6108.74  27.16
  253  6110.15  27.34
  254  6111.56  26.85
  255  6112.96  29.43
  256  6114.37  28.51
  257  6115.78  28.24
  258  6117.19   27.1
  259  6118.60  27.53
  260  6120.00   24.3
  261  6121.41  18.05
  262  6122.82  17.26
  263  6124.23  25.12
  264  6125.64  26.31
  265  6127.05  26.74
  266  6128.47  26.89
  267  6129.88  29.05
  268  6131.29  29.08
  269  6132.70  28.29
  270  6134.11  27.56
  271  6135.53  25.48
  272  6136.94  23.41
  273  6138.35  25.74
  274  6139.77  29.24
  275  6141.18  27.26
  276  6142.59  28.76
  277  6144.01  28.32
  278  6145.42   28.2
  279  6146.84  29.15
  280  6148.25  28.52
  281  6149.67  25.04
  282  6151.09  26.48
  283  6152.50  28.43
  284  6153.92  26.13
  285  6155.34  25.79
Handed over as 0.13 mag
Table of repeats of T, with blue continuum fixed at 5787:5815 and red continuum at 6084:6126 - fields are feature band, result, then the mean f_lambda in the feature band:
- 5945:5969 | 0.150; 22.7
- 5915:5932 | 0.215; 21.4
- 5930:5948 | 0.147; 22.8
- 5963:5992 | 0.115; 23.4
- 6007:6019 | 0.083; 24.1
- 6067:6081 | -0.058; 27.5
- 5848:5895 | 0.341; 19.1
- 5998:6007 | 0.103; 23.7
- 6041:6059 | -0.036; 26.9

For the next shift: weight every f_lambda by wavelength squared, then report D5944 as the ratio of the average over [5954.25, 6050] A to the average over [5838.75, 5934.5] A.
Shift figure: 1.3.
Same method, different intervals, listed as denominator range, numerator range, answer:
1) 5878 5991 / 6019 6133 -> 1.36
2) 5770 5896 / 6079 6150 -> 1.28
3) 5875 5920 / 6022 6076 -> 1.72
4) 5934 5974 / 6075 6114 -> 1.22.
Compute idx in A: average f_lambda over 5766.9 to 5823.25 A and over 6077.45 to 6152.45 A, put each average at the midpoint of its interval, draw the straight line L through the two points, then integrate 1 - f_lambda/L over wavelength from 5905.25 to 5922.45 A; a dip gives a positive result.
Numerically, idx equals 3.4 A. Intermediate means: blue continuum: 25.4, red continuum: 26.5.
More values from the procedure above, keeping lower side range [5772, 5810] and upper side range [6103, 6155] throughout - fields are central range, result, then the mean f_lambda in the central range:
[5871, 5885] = 3.5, 19.5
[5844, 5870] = 2.7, 23.1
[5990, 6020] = 2.2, 24.3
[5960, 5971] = 1.3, 23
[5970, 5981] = 1.2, 23.3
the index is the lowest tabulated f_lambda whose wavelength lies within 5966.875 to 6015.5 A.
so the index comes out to 22.06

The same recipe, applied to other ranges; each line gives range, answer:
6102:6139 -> 17.26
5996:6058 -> 22.48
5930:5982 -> 21.32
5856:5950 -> 6.222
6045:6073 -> 24.4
